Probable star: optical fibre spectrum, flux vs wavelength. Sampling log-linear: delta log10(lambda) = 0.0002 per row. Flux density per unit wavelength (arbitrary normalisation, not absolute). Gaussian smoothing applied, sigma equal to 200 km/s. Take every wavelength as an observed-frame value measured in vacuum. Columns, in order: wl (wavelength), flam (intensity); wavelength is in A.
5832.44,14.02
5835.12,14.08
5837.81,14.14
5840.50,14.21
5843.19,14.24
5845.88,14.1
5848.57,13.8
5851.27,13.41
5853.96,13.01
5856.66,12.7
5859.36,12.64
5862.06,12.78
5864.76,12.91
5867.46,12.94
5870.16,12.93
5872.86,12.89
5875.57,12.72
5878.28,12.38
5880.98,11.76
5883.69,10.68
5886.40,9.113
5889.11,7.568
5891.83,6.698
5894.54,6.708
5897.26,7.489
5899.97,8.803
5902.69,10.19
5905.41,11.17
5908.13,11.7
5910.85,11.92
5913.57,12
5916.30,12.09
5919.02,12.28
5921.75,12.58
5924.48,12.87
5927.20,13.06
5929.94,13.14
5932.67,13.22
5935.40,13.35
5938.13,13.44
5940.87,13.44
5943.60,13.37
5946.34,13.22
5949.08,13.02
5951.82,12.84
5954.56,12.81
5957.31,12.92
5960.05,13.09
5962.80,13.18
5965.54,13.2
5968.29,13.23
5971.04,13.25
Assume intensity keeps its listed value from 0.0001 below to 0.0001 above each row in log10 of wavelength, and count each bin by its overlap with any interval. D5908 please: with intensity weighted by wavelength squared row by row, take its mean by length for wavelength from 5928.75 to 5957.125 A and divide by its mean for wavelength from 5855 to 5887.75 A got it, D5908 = 1.1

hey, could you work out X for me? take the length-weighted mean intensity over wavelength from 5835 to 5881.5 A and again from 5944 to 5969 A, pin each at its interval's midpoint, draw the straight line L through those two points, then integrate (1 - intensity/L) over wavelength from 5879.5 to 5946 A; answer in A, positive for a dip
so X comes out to 9.6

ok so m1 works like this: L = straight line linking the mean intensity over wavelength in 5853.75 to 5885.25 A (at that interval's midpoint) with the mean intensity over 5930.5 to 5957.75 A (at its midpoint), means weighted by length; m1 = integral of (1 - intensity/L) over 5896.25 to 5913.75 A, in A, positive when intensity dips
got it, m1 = 3.3 A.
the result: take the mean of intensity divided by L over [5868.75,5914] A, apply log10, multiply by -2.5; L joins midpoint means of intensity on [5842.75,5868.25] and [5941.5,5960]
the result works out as 0.26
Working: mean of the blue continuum 13.2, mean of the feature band 10.4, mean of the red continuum 13.1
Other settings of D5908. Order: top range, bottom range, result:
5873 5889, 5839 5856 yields 0.82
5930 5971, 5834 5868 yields 1.01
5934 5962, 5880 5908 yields 1.47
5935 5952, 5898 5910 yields 1.29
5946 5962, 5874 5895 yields 1.35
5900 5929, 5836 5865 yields 0.90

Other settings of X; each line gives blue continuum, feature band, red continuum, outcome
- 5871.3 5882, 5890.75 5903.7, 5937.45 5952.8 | 4.9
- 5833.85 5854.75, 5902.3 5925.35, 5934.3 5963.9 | 2.5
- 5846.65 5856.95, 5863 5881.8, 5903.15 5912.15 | -0.1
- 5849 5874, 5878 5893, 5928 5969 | 4.0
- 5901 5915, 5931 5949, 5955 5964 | -1.4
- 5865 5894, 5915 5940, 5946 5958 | -1.3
